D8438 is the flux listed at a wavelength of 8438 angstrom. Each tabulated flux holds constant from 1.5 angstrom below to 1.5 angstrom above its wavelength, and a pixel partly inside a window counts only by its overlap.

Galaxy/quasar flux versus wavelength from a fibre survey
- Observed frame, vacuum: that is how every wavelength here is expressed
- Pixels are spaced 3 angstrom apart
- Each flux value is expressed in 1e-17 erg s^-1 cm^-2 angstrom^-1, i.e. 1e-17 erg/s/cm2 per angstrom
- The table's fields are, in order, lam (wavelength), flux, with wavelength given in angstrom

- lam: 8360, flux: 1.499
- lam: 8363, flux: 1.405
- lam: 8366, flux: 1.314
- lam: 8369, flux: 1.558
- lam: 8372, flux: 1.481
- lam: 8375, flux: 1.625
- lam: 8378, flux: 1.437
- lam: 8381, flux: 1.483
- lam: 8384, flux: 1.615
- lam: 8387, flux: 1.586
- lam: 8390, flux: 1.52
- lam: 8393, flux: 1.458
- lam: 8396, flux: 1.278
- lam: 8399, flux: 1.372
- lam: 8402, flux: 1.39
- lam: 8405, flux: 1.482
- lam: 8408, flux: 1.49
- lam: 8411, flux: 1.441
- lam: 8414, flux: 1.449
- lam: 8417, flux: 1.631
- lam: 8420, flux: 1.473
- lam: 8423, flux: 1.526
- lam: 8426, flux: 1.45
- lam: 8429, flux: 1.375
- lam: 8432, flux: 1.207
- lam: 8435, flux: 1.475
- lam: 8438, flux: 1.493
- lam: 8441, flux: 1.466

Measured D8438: 1.493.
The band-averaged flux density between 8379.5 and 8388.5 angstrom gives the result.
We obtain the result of 1.56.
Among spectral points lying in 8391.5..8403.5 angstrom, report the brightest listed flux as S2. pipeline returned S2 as 1.458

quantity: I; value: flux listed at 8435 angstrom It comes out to 1.475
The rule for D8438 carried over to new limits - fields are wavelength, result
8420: 1.473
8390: 1.52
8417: 1.631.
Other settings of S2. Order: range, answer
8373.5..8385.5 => 1.625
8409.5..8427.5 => 1.631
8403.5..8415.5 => 1.49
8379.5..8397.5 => 1.615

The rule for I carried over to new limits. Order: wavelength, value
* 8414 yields 1.449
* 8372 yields 1.481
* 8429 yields 1.375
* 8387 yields 1.586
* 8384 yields 1.615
